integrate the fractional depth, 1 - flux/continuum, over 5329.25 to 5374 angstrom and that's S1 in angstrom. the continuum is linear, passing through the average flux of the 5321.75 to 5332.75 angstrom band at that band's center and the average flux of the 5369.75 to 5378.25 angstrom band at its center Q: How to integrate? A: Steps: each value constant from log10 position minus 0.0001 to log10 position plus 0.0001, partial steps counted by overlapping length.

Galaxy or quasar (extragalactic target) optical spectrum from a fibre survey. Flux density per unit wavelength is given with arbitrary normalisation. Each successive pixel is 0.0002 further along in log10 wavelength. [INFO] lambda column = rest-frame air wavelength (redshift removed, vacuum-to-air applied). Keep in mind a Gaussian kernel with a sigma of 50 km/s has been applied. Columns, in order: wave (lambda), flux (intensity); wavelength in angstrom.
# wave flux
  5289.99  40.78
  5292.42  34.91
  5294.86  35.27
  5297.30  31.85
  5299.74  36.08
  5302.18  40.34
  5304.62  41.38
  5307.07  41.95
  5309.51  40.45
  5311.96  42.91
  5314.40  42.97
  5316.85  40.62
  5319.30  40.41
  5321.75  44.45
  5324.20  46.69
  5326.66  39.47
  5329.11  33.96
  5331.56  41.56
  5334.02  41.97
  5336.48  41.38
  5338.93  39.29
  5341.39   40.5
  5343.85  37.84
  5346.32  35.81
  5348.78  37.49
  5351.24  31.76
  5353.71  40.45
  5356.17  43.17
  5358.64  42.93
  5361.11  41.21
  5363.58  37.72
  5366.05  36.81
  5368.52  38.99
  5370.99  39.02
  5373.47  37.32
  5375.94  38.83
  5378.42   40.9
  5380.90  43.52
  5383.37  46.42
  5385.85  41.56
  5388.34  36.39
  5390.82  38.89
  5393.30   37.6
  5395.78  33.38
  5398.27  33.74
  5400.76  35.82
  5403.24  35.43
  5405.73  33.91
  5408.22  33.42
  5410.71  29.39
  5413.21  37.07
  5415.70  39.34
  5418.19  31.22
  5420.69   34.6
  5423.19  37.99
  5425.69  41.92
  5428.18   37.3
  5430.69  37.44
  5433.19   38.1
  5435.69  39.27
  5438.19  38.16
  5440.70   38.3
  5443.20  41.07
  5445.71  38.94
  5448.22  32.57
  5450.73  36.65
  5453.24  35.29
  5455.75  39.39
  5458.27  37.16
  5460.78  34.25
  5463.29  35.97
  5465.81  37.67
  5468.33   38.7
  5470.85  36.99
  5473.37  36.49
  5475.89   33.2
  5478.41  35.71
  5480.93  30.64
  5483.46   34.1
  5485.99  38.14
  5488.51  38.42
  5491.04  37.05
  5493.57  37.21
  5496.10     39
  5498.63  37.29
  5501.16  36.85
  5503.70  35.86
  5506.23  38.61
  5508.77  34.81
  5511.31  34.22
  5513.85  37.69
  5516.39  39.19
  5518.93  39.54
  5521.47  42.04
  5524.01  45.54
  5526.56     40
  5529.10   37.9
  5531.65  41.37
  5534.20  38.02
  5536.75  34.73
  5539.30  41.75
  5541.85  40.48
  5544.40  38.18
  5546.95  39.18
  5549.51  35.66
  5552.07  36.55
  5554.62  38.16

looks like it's 0.7 angstrom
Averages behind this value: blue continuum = 40.9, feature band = 39.1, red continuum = 38.7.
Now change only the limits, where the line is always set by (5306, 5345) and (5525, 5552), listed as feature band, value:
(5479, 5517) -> 2.51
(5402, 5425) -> 2.97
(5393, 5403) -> 1.32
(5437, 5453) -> 0.91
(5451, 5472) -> 1.39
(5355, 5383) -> 0.23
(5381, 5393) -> -0.14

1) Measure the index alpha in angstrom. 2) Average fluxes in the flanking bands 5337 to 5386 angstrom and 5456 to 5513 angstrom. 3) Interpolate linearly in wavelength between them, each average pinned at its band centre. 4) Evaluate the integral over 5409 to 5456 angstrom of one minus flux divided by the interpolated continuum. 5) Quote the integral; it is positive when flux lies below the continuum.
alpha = 0.9 angstrom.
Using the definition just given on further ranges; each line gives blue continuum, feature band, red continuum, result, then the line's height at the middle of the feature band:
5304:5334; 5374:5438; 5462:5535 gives 3.5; 39.5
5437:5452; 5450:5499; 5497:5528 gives 2.0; 38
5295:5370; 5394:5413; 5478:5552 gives 2.5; 39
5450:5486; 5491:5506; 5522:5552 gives 0.0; 37.4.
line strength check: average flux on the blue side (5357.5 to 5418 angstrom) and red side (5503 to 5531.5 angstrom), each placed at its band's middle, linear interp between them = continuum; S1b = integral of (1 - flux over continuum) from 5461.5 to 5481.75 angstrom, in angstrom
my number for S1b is 1.4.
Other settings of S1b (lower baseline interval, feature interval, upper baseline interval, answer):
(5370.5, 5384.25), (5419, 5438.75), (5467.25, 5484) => 0.0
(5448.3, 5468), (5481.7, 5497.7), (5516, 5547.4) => 0.4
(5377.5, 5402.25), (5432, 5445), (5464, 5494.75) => -0.6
